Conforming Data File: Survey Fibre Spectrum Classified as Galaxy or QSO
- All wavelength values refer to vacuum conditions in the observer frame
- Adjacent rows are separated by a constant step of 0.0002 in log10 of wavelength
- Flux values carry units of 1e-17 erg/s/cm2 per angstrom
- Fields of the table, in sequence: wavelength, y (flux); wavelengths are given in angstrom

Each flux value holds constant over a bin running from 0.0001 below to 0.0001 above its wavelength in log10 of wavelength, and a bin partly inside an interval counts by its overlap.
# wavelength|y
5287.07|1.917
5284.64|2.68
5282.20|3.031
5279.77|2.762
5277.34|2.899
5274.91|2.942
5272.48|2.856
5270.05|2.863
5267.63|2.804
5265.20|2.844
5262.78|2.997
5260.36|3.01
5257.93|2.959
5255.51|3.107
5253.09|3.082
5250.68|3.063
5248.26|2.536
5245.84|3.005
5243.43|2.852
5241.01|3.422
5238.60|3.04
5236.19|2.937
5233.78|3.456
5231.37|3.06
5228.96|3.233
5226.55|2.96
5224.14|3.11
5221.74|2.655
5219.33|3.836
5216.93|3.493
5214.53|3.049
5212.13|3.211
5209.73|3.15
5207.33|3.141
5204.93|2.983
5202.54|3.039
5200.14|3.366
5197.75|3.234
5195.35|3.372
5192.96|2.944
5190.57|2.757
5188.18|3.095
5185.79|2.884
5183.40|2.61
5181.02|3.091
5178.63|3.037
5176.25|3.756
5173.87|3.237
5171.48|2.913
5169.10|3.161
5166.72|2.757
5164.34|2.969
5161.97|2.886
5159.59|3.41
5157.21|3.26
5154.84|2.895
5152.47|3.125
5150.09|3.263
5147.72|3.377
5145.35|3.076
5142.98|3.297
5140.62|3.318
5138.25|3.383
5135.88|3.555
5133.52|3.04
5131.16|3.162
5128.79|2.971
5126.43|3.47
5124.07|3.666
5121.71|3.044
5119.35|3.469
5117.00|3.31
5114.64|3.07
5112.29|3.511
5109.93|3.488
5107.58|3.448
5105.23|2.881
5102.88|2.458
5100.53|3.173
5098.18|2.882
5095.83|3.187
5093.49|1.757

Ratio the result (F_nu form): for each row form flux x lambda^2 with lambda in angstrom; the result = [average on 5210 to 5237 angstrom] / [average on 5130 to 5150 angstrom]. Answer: 1.0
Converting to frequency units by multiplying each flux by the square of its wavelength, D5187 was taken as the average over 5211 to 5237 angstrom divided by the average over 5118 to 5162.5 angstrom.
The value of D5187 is 1.01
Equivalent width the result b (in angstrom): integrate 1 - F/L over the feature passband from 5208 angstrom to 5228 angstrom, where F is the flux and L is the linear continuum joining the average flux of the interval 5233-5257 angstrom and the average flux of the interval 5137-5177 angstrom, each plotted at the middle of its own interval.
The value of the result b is -0.64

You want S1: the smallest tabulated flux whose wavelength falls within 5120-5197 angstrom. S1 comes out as 2.61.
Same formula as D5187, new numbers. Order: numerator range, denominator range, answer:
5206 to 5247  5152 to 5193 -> 1.06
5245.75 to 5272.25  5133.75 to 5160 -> 0.94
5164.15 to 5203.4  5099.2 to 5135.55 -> 0.98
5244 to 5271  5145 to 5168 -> 0.98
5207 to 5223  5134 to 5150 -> 1.00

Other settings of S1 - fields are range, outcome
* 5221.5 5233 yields 2.655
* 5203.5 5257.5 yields 2.536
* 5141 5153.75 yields 3.076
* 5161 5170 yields 2.757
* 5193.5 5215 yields 2.983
